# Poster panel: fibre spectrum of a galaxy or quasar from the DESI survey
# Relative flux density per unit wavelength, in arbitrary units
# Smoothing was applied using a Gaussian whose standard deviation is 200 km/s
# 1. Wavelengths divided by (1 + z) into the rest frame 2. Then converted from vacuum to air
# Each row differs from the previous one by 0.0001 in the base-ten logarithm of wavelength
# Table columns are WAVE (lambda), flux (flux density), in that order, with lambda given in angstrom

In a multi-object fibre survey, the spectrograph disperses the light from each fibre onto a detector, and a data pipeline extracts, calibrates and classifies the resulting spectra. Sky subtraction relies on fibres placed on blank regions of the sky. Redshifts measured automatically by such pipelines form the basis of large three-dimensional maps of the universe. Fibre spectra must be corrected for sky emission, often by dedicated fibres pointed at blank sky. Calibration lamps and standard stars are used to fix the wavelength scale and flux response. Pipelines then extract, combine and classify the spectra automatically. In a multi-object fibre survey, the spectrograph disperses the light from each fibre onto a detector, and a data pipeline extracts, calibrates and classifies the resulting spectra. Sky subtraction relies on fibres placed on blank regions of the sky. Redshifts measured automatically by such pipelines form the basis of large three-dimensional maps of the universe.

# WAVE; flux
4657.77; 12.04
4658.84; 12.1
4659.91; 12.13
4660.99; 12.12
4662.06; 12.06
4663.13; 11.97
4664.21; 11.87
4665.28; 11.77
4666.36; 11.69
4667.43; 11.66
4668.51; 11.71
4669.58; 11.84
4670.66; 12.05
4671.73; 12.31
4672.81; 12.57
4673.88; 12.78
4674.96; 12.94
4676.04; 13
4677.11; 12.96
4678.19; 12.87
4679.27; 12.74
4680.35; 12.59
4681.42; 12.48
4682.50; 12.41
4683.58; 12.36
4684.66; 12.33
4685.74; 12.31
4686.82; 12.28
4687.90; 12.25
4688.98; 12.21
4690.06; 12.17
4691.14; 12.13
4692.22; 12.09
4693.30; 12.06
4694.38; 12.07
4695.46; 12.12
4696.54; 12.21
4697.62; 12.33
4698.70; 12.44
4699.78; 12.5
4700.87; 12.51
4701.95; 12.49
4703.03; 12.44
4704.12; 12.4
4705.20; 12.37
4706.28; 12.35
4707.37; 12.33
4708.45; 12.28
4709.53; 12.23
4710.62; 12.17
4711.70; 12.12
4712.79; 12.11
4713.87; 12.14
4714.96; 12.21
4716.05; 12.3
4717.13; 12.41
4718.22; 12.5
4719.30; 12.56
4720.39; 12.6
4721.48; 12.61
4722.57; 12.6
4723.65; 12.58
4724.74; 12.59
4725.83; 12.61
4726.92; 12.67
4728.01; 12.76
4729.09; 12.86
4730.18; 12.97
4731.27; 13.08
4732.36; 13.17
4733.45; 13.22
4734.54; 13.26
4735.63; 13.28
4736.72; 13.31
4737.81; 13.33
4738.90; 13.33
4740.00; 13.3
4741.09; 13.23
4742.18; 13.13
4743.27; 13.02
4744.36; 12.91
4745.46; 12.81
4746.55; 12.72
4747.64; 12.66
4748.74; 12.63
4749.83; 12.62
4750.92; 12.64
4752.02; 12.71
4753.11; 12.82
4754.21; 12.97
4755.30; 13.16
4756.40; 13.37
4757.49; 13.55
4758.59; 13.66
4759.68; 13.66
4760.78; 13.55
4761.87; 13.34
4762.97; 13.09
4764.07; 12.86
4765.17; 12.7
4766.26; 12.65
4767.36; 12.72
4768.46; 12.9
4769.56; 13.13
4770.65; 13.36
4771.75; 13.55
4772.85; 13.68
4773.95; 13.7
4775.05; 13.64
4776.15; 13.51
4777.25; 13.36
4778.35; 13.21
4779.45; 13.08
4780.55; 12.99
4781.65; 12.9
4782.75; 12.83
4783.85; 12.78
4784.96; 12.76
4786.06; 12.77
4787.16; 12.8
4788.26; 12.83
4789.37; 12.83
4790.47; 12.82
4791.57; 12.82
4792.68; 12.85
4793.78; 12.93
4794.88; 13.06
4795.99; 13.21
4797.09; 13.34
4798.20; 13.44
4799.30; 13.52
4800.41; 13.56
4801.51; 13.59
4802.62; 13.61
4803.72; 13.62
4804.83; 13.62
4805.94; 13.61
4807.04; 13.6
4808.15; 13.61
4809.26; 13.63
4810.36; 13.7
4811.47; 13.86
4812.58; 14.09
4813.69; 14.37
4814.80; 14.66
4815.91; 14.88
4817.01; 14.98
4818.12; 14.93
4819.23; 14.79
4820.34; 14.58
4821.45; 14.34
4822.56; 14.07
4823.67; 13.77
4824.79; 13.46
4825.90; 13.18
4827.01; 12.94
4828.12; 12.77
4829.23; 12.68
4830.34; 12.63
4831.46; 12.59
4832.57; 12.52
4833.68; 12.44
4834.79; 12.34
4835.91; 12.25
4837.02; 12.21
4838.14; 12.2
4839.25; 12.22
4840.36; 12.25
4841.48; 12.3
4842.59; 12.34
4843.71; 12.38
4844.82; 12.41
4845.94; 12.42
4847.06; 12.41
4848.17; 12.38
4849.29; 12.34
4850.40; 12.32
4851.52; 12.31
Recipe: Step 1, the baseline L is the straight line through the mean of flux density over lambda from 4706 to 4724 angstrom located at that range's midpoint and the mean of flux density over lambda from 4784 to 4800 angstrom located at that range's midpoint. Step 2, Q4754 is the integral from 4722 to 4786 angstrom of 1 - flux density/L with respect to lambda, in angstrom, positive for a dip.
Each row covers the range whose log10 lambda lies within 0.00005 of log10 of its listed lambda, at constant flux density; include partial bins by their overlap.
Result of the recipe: -1.9 angstrom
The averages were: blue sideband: 12.4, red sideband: 13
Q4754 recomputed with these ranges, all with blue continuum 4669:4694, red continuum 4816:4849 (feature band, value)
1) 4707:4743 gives -0.4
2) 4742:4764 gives -0.6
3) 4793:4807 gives -0.6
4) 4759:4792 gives -0.8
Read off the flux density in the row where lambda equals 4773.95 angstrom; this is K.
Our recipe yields 13.7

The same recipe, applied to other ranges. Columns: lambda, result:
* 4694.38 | 12.07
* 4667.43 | 11.66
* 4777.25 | 13.36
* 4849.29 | 12.34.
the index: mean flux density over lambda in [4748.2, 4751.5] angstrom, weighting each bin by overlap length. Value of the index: 12.6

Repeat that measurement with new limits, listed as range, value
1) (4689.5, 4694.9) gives 12.1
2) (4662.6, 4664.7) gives 11.9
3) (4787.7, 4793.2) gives 12.8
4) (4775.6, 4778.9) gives 13.4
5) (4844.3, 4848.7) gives 12.4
